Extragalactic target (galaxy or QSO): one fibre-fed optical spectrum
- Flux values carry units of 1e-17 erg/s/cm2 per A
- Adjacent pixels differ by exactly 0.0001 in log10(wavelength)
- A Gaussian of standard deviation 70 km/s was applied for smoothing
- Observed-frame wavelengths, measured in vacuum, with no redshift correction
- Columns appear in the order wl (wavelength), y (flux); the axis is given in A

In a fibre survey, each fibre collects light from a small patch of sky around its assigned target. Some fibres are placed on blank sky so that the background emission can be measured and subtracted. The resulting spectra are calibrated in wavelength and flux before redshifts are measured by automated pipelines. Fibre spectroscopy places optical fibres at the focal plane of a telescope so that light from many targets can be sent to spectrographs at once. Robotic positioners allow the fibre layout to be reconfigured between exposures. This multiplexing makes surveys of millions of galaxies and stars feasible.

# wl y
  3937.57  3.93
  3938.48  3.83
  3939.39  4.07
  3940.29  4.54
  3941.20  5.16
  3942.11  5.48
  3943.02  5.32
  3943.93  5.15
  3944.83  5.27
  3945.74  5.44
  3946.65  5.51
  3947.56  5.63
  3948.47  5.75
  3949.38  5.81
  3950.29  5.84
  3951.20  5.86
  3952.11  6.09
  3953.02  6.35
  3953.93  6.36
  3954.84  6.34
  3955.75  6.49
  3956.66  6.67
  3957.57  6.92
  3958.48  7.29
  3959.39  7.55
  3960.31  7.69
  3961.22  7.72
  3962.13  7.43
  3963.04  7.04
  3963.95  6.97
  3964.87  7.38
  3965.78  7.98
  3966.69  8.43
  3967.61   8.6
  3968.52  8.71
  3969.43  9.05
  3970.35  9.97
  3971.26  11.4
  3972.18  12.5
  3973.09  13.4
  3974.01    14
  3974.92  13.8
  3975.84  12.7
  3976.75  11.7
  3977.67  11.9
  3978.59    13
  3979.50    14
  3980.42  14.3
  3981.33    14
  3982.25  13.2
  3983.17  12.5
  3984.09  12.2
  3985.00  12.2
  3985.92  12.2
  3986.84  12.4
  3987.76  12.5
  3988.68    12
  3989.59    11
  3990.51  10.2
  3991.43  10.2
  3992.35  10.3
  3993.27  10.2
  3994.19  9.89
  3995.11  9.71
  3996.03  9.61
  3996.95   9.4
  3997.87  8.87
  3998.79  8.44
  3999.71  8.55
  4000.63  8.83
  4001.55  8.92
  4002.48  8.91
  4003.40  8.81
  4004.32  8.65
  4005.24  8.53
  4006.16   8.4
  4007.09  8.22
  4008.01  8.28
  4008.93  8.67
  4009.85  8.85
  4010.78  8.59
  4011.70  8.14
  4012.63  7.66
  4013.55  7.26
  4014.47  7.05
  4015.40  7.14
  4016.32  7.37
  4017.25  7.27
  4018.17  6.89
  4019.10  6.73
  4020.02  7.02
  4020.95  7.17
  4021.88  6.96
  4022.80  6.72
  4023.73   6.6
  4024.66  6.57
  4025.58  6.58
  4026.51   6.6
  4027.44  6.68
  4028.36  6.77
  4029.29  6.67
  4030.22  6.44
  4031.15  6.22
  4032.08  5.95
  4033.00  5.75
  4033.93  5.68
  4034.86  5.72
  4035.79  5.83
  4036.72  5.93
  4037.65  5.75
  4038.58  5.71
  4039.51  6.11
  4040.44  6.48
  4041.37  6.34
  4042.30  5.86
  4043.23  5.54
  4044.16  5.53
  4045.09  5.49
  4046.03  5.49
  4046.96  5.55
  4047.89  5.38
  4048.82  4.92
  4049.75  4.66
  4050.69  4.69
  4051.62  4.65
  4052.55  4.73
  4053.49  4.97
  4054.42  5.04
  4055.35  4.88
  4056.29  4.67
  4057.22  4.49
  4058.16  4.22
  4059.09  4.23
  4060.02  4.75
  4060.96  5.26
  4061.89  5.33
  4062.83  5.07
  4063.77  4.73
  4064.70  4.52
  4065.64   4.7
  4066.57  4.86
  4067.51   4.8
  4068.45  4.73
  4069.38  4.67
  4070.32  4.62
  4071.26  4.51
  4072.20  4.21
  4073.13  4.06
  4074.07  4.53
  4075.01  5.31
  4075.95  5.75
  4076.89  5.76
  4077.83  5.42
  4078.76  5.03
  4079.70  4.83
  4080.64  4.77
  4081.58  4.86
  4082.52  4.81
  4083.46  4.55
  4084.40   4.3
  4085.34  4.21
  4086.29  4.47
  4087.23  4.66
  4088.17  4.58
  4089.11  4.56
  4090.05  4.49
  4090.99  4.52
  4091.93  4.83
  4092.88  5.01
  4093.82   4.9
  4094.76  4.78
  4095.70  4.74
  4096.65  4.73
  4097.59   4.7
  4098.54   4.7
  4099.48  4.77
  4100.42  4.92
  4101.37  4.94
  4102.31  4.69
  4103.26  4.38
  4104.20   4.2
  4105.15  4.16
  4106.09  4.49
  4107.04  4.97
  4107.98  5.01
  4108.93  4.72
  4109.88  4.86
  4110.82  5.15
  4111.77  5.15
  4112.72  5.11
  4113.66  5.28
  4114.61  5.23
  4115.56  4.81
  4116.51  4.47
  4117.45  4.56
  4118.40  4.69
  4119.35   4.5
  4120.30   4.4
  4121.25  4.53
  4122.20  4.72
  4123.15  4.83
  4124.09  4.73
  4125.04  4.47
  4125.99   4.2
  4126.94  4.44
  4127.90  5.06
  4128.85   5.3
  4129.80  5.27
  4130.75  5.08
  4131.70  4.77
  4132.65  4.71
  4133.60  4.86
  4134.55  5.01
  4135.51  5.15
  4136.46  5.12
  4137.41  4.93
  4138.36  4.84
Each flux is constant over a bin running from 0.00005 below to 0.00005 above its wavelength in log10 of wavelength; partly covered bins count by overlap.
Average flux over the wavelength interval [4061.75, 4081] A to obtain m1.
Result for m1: 4.86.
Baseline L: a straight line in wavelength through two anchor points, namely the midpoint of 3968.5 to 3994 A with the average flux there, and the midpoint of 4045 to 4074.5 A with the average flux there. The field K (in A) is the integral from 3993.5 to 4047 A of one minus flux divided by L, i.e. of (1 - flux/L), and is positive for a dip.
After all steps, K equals 7.42 A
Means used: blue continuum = 12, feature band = 7.25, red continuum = 4.78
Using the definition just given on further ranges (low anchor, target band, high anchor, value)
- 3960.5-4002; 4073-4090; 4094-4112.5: 2.9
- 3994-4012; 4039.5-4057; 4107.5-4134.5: 4.8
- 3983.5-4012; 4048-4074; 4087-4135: 8.4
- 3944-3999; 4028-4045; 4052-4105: 1.5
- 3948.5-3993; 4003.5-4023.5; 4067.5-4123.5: 1.0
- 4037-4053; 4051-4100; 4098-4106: 2.3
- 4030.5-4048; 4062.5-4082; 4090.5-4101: 1.4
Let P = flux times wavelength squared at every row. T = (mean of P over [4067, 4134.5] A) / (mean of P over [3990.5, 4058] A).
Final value 0.71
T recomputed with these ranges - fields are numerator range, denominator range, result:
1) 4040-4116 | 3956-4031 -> 0.55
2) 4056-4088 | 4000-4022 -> 0.62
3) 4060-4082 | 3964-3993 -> 0.45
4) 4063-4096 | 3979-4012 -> 0.48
